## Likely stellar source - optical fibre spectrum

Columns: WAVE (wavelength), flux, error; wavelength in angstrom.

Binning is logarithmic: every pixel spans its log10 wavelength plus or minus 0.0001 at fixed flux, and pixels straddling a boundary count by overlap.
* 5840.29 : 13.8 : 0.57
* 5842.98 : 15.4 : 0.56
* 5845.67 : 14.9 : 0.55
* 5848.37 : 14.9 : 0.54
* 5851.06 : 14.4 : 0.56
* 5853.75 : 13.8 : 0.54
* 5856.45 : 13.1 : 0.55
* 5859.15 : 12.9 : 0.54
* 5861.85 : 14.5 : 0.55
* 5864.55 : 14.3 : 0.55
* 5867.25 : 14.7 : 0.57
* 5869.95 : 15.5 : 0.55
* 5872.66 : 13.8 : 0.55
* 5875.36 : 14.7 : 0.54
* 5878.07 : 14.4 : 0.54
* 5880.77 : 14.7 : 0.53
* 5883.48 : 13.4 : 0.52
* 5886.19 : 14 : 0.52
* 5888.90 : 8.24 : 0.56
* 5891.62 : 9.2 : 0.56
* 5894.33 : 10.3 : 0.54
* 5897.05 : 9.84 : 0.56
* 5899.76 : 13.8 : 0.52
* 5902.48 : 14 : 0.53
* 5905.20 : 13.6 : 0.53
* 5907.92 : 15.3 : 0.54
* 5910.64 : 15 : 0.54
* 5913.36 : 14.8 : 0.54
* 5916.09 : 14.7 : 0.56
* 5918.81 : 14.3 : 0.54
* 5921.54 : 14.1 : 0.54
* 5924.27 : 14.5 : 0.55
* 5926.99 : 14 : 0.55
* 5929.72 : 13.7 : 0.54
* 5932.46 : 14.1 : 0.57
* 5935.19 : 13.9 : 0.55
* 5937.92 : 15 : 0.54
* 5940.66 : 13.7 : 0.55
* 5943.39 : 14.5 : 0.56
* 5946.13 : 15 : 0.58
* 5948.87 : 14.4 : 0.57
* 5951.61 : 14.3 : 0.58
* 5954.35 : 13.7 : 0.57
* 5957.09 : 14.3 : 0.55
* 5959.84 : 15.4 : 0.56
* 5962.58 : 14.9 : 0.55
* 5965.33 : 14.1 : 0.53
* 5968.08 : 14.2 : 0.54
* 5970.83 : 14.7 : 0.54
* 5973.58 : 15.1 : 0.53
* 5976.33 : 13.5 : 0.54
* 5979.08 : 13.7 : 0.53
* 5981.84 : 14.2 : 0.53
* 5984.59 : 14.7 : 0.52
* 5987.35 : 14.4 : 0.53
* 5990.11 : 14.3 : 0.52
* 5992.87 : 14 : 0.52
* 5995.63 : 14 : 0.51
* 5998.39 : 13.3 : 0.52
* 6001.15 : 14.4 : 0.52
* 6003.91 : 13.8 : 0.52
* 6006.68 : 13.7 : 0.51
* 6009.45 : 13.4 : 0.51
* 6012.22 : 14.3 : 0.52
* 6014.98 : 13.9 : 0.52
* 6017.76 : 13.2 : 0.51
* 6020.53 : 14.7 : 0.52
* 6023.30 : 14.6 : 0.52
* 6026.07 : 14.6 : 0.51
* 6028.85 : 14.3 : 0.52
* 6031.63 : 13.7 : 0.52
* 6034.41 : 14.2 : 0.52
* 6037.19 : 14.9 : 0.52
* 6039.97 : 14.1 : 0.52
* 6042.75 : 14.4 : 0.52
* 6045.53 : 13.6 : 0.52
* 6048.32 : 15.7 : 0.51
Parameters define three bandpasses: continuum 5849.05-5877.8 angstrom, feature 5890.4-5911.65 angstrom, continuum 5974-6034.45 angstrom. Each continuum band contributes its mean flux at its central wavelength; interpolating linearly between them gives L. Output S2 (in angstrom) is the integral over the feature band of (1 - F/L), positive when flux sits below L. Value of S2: 2.3 angstrom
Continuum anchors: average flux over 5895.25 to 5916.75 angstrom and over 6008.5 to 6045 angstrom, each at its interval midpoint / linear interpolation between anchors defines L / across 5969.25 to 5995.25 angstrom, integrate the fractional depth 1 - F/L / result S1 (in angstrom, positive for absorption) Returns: -0.5 angstrom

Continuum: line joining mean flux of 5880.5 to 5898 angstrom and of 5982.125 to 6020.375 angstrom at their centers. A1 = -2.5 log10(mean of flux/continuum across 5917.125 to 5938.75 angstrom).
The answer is -0.17 mag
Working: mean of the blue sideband 11.2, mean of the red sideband 14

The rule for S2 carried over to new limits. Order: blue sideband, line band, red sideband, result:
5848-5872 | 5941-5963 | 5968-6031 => -0.56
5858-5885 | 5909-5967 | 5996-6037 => -0.92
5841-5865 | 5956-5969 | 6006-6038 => -0.41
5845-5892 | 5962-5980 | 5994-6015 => -0.63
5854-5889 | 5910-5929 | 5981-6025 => -0.65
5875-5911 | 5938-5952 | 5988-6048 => -1.17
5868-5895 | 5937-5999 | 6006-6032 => -3.14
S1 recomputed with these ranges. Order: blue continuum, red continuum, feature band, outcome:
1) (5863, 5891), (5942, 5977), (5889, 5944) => 2.3 angstrom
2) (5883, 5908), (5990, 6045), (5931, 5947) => -2.0 angstrom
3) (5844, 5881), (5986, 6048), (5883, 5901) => 4.0 angstrom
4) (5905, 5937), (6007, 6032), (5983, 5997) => -0.1 angstrom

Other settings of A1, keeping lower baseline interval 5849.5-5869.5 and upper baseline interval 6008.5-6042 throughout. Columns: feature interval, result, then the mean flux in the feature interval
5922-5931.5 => 0.002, 14.1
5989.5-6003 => 0.013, 14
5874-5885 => -0.019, 14.3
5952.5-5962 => -0.029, 14.5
